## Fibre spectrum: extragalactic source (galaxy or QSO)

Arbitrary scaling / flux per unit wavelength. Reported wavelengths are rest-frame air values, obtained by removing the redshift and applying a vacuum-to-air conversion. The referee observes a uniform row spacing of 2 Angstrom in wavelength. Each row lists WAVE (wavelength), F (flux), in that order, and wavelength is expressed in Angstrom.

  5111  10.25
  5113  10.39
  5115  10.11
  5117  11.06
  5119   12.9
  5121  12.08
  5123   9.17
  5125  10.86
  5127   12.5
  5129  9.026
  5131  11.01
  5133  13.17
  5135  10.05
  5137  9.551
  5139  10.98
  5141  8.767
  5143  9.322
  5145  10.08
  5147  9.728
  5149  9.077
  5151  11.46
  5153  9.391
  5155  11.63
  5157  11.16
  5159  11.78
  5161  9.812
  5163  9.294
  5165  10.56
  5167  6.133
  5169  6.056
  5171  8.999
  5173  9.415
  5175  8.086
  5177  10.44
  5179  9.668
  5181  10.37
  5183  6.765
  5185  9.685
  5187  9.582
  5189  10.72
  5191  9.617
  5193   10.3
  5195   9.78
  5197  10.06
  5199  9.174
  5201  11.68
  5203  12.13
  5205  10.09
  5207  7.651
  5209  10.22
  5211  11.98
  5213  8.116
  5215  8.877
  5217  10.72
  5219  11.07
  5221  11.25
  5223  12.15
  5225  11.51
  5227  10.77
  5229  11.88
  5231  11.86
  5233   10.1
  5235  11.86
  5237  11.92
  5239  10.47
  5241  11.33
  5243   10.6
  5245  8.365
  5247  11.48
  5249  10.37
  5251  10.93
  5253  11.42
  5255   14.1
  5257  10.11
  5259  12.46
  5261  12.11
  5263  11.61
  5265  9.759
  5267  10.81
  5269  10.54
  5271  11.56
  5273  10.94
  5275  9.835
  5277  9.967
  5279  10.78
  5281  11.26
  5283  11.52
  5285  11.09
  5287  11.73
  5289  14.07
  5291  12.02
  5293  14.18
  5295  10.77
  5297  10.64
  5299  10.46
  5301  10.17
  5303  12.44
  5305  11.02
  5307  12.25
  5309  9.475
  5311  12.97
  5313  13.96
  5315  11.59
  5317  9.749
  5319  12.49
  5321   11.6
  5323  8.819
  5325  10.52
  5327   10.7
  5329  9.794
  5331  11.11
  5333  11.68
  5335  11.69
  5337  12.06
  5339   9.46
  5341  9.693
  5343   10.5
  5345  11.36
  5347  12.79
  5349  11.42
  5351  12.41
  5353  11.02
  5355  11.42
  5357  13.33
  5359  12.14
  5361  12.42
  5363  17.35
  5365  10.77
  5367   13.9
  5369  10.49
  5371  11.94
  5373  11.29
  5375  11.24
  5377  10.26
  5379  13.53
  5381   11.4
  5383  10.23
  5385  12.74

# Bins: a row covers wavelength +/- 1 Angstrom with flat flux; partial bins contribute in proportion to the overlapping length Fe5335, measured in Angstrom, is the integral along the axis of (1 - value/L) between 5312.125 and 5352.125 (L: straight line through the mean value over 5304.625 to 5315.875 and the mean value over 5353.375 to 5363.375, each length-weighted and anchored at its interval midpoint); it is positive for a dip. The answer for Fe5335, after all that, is 3.9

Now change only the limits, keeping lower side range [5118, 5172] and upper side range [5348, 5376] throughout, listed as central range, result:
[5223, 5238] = -0.7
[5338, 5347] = 1.1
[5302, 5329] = 1.1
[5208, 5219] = 0.7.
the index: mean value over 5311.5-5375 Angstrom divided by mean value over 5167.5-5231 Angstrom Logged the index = 1.16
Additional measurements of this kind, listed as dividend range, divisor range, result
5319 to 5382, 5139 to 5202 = 1.20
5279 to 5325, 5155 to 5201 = 1.21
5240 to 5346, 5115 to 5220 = 1.11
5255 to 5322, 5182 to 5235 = 1.11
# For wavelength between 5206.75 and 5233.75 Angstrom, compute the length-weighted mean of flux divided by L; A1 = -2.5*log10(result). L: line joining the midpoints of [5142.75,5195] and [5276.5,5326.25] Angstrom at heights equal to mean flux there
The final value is -0.037 mag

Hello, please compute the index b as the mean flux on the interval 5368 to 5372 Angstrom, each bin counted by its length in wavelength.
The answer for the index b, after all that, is 11.2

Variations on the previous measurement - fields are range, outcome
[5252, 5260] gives 12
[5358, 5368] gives 13.3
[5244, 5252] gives 10.3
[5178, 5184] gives 8.93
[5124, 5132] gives 10.8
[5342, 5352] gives 11.7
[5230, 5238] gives 11.4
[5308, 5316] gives 12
